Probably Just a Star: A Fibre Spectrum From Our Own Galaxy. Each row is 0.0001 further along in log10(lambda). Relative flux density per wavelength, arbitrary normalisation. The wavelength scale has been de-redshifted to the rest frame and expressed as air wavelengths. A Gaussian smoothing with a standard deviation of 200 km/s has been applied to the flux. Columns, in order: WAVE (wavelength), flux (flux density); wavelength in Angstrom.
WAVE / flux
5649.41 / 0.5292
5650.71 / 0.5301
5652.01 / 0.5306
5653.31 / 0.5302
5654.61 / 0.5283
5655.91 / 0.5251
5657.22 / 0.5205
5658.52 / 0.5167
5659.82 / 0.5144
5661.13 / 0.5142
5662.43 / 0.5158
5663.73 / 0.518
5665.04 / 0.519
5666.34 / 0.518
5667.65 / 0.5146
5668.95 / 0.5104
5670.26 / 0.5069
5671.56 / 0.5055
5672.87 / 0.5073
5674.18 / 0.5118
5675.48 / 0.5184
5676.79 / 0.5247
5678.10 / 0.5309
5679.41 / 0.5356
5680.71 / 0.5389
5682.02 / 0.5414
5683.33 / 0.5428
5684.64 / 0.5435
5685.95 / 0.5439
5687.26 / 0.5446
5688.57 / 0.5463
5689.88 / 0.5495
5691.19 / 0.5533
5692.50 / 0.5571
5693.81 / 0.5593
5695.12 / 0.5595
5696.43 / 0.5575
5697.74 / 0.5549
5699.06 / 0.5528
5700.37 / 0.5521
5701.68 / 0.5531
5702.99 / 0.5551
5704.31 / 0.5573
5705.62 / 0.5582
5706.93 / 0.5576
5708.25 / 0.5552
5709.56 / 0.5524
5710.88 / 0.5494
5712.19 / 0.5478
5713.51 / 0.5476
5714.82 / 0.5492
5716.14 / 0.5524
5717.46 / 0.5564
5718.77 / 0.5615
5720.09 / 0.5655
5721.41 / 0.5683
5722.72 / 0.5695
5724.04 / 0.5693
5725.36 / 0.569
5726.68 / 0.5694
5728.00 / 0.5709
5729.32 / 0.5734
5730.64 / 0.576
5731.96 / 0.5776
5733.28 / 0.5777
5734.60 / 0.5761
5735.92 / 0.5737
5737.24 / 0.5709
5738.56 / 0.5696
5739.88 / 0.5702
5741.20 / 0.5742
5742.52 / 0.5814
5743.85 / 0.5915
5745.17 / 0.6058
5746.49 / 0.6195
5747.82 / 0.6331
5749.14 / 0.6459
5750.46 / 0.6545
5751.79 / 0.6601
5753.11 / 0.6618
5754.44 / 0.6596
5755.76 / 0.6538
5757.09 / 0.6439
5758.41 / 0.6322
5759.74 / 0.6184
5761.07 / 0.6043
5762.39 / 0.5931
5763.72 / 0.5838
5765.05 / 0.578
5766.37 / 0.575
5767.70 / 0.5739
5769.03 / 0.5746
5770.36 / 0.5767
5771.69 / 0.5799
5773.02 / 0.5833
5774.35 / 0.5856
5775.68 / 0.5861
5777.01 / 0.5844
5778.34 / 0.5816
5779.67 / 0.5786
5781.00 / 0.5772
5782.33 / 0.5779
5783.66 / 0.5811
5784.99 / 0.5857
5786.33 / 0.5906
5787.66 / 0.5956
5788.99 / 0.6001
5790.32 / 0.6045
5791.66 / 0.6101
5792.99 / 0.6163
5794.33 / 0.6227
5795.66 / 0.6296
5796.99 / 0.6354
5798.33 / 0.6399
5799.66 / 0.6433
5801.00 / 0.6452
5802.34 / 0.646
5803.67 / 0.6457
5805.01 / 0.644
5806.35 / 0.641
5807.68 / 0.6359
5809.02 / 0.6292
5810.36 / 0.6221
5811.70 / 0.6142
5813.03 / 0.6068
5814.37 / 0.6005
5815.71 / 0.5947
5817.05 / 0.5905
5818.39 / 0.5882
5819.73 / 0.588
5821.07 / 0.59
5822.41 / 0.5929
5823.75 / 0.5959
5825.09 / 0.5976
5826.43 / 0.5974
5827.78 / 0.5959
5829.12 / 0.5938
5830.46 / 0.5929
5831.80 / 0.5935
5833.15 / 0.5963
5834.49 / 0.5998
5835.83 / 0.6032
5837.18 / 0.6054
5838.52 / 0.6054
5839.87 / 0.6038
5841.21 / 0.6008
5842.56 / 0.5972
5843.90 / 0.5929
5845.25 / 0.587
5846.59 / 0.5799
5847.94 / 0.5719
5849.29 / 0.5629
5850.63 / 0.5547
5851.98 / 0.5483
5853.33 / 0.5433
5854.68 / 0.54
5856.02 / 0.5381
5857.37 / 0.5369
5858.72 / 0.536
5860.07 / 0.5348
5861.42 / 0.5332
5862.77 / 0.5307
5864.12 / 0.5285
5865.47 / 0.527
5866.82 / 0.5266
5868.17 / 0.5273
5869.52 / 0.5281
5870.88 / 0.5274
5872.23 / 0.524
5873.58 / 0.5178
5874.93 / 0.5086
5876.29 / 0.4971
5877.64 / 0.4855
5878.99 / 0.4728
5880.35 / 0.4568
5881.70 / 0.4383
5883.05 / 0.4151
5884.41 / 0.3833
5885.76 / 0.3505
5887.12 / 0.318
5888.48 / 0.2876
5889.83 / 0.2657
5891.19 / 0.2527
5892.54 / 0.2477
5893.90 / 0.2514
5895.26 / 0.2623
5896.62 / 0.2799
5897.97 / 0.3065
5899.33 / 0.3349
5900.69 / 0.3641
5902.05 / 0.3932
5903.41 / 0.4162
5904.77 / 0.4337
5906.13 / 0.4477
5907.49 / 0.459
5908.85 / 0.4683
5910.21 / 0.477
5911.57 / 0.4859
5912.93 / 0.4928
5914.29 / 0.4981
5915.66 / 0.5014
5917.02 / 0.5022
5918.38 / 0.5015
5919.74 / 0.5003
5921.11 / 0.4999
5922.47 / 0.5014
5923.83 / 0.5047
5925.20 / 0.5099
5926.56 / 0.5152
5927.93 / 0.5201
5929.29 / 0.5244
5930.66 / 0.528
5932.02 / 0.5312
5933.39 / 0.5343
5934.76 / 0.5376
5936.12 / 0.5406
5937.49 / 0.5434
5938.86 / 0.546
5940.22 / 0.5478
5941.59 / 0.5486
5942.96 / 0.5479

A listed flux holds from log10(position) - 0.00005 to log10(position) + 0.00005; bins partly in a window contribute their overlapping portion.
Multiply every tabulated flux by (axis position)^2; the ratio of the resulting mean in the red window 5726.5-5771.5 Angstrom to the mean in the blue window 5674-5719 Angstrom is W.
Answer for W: 1.1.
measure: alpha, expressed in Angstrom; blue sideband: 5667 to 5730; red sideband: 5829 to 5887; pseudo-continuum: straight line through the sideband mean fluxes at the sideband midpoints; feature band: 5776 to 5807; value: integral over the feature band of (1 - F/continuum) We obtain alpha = -4.1 Angstrom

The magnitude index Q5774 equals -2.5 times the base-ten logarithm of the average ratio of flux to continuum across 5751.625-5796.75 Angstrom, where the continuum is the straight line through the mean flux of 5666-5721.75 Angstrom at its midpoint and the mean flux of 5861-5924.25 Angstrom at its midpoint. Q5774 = -0.20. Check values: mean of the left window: 0.543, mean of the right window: 0.436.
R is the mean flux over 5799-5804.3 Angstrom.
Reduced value 0.645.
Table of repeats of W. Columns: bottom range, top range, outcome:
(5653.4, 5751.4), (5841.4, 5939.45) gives 0.91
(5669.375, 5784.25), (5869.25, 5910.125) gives 0.73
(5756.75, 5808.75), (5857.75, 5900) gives 0.72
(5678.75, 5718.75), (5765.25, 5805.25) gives 1.13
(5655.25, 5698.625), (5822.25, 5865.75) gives 1.14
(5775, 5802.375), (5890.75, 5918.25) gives 0.68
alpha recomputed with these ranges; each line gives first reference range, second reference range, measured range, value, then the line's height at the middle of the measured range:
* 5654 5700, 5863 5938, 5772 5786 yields -2.48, 0.495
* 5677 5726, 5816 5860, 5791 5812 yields -2.17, 0.574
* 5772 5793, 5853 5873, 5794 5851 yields -4.65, 0.561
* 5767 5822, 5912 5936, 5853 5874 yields 0.92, 0.556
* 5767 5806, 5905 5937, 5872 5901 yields 8.68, 0.529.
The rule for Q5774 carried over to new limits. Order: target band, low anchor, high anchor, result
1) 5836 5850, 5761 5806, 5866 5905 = -0.22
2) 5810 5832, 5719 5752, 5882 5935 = -0.18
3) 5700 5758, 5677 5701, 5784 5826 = -0.02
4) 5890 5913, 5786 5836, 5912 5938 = 0.40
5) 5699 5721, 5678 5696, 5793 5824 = 0.01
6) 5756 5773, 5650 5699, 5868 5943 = -0.19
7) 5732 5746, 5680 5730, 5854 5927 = -0.09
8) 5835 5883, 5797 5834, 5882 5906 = -0.19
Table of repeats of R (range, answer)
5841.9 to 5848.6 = 0.586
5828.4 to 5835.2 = 0.596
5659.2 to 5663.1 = 0.515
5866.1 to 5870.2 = 0.527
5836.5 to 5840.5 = 0.604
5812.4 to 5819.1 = 0.596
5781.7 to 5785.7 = 0.581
